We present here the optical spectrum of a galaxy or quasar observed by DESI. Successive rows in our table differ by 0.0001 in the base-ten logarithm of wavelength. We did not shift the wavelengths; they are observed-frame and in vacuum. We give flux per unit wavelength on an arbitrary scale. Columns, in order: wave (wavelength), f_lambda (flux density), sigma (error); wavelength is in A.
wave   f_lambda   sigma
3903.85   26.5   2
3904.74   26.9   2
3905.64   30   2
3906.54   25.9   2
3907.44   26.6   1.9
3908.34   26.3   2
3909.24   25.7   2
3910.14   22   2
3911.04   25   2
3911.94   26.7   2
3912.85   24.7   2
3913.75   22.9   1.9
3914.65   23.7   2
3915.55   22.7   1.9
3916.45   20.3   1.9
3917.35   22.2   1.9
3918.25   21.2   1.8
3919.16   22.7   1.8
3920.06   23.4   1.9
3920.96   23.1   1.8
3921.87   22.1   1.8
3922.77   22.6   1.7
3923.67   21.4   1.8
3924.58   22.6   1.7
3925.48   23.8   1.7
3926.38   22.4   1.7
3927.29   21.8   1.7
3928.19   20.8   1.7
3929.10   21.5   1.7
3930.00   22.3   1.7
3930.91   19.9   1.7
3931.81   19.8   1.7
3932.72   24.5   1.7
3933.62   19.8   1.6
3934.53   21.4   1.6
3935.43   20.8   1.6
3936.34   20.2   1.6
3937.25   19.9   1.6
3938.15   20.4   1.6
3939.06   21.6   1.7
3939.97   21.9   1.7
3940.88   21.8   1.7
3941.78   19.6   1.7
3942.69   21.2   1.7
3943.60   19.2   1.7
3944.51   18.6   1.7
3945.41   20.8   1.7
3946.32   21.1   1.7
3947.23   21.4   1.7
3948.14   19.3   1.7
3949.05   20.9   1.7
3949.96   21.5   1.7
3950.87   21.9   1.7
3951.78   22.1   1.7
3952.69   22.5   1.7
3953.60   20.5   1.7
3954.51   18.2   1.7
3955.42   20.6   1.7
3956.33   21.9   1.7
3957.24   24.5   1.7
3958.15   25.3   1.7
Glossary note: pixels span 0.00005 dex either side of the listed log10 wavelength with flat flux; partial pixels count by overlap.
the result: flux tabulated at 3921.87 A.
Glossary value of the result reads 22.1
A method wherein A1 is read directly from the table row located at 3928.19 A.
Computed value 20.8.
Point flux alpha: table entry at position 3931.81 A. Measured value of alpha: 19.8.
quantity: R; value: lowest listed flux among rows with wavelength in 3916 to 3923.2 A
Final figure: 20.3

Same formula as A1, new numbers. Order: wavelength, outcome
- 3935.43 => 20.8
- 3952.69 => 22.5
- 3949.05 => 20.9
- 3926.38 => 22.4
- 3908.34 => 26.3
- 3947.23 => 21.4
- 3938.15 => 20.4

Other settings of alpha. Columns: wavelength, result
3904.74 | 26.9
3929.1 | 21.5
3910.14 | 22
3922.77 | 22.6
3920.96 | 23.1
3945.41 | 20.8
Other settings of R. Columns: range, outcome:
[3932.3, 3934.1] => 19.8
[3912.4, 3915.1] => 22.9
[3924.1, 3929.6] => 20.8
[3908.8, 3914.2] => 22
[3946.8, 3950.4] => 19.3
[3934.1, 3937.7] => 19.9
